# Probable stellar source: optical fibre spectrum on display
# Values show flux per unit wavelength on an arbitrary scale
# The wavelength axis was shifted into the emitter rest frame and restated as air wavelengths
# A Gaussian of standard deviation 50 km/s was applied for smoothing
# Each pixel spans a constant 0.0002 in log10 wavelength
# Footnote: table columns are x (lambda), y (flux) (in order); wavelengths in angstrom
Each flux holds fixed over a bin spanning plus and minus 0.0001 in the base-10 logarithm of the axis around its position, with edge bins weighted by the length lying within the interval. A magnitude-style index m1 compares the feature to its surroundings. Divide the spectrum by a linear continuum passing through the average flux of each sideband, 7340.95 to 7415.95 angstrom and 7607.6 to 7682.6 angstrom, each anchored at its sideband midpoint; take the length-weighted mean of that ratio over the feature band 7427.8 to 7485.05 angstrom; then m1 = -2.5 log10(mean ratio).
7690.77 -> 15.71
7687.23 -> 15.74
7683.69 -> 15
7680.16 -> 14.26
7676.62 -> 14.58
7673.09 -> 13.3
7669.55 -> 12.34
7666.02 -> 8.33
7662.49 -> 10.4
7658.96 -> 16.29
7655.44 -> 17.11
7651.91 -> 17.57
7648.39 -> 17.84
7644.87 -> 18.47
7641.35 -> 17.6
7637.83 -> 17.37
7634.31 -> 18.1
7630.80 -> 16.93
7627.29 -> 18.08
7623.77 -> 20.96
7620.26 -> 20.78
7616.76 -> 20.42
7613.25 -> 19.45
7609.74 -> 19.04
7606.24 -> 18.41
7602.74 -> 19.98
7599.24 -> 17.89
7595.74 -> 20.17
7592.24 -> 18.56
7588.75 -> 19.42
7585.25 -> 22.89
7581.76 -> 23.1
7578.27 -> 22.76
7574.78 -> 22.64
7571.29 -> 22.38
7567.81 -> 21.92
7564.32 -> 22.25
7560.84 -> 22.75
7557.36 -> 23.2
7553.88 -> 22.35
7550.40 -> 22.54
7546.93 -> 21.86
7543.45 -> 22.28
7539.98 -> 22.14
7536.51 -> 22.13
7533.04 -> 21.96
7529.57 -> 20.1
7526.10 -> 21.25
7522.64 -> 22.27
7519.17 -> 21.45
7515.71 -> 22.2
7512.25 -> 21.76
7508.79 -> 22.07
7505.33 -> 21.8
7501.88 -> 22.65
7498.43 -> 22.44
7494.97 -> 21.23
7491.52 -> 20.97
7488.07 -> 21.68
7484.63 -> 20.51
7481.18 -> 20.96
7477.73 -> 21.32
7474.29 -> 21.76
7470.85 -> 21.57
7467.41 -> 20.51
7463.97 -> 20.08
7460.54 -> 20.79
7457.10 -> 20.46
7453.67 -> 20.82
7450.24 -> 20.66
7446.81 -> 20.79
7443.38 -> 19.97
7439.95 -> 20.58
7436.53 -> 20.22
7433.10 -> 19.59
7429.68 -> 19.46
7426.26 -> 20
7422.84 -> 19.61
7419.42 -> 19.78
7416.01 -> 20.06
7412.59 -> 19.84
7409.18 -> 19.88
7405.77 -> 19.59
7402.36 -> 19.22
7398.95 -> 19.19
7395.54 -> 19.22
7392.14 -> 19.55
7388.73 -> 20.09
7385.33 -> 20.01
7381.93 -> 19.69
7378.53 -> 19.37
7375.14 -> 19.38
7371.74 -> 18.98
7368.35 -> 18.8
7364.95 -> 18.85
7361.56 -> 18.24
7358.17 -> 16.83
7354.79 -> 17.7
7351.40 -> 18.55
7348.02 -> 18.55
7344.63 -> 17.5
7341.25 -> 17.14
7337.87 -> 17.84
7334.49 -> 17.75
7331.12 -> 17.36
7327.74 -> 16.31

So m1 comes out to -0.13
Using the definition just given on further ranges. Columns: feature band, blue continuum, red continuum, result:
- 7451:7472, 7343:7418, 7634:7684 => -0.156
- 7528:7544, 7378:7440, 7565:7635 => -0.085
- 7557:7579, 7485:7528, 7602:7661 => -0.121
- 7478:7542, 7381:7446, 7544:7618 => -0.055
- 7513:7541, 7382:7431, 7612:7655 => -0.138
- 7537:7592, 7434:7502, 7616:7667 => -0.178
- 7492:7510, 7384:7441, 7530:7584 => -0.031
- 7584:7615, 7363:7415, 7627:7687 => -0.193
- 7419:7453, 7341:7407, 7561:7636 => -0.046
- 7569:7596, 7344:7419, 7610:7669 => -0.221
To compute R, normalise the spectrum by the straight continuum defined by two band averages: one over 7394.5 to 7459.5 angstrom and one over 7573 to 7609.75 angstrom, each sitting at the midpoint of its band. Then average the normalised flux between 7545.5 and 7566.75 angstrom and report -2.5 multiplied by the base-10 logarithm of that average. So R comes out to -0.11 mag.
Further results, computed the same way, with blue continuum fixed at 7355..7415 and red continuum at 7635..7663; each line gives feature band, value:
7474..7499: -0.16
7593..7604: -0.11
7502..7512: -0.21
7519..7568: -0.23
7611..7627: -0.17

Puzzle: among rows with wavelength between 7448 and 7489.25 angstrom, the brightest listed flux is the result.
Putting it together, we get 21.76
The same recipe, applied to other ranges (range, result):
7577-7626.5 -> 23.1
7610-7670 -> 20.96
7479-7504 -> 22.65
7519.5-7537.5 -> 22.27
